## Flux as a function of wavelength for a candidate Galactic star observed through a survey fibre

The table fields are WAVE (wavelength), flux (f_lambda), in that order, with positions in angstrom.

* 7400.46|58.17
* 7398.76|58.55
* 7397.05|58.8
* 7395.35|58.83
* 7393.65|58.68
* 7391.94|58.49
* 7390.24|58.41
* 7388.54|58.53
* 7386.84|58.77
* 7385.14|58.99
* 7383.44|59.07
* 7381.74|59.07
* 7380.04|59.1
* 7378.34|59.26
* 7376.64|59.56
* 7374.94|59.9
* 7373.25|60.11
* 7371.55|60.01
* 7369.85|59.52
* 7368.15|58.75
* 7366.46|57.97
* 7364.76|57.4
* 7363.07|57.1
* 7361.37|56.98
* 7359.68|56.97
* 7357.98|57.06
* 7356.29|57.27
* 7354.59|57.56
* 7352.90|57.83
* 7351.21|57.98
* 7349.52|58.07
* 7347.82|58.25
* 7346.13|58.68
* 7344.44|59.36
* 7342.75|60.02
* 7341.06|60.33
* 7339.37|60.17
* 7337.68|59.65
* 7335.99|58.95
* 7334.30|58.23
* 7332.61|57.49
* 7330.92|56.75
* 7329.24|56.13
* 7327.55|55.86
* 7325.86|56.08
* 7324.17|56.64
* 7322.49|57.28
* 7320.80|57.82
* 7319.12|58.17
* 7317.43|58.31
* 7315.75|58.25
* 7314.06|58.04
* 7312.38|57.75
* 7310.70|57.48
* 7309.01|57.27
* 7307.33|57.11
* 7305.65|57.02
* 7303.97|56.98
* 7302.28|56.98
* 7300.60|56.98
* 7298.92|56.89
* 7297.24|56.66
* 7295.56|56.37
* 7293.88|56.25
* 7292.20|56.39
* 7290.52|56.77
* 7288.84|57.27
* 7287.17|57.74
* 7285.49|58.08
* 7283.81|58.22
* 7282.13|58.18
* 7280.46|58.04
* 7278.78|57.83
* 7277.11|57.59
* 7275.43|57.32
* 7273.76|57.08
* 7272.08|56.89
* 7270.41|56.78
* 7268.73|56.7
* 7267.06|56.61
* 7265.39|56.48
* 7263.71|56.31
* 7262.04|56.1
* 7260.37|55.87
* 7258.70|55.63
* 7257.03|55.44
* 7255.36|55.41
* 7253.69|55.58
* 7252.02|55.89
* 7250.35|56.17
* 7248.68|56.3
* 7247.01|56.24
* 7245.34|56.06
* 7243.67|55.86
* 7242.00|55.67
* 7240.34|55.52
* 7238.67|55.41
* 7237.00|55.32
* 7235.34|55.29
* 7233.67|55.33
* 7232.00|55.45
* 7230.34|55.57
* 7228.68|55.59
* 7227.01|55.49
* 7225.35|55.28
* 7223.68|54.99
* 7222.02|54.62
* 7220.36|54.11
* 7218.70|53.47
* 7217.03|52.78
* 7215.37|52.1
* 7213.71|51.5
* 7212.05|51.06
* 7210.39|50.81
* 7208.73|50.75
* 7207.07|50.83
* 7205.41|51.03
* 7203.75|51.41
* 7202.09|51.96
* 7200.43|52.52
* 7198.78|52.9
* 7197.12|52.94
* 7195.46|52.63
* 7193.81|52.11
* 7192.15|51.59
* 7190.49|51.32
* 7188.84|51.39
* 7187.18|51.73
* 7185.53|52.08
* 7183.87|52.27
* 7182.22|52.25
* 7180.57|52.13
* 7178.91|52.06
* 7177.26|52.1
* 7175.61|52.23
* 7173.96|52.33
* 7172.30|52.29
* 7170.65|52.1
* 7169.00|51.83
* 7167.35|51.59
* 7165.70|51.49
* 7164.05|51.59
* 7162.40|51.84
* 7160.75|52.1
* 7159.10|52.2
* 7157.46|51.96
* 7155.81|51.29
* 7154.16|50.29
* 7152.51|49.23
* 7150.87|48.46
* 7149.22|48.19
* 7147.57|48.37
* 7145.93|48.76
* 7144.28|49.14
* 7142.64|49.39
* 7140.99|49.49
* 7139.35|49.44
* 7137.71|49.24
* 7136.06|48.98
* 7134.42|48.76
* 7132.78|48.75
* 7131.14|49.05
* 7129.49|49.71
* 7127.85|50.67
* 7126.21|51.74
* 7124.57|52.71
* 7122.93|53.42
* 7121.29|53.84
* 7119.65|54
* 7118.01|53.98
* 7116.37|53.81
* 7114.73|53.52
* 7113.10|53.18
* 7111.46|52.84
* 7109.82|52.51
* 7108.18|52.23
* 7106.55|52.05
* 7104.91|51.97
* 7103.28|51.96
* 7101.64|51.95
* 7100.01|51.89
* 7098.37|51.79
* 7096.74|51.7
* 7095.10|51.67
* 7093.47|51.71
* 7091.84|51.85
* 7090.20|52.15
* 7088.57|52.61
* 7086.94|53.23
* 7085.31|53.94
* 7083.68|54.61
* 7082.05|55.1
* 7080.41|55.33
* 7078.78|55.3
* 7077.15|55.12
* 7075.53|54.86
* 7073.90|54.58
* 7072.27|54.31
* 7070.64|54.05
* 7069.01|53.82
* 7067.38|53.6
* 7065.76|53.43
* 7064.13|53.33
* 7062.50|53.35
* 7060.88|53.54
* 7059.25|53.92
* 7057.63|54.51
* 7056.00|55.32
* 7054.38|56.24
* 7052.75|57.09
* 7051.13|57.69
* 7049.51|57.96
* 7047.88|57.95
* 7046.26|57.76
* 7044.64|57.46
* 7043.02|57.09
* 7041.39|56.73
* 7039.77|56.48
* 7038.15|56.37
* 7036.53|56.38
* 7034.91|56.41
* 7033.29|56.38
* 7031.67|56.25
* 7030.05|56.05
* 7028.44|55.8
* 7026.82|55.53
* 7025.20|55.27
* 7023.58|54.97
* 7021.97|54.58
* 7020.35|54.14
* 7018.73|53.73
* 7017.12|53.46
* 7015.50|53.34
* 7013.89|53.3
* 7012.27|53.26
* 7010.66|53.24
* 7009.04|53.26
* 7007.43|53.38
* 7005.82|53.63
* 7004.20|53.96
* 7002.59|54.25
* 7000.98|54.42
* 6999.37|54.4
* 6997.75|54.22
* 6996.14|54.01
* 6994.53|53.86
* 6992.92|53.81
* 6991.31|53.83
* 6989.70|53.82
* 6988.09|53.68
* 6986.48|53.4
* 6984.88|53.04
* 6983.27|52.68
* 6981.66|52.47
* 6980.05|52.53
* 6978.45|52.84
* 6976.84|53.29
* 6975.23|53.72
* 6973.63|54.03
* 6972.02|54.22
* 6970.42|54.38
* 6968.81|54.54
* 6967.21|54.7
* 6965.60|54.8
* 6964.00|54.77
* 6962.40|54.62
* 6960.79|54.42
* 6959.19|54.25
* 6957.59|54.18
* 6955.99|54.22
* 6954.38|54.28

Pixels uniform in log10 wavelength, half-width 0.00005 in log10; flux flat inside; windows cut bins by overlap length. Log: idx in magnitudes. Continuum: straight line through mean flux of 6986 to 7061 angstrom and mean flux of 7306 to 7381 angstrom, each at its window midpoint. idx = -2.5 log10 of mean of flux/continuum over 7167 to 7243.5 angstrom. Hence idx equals 0.08 mag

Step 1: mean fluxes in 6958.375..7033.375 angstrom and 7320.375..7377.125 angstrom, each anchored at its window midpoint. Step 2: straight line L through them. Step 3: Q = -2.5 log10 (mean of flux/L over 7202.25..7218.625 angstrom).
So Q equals 0.10 mag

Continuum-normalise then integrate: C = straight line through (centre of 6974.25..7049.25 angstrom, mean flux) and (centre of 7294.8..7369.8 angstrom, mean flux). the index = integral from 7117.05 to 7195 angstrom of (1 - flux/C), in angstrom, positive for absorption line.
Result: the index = 6.8 angstrom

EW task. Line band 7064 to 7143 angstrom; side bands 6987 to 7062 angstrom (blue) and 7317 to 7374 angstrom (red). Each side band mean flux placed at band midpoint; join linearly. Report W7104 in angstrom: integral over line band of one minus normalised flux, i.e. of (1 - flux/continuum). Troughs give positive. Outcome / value 4.7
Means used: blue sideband 55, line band 52.4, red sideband 58.1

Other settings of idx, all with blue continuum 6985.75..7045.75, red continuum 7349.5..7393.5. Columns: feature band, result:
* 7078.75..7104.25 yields 0.05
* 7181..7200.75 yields 0.09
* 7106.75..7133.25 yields 0.07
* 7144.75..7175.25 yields 0.11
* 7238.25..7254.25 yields 0.02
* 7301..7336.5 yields 0.01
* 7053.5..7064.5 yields 0.02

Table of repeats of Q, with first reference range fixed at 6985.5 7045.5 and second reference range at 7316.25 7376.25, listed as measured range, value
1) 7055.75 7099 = 0.03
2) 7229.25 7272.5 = 0.02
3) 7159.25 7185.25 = 0.09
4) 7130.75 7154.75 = 0.14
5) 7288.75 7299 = 0.02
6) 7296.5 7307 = 0.01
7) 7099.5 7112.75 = 0.07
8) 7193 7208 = 0.09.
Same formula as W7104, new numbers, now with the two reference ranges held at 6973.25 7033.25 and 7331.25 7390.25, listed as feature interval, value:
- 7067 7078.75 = 0.1 angstrom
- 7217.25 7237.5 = 0.7 angstrom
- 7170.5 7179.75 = 0.7 angstrom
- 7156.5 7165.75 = 0.7 angstrom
